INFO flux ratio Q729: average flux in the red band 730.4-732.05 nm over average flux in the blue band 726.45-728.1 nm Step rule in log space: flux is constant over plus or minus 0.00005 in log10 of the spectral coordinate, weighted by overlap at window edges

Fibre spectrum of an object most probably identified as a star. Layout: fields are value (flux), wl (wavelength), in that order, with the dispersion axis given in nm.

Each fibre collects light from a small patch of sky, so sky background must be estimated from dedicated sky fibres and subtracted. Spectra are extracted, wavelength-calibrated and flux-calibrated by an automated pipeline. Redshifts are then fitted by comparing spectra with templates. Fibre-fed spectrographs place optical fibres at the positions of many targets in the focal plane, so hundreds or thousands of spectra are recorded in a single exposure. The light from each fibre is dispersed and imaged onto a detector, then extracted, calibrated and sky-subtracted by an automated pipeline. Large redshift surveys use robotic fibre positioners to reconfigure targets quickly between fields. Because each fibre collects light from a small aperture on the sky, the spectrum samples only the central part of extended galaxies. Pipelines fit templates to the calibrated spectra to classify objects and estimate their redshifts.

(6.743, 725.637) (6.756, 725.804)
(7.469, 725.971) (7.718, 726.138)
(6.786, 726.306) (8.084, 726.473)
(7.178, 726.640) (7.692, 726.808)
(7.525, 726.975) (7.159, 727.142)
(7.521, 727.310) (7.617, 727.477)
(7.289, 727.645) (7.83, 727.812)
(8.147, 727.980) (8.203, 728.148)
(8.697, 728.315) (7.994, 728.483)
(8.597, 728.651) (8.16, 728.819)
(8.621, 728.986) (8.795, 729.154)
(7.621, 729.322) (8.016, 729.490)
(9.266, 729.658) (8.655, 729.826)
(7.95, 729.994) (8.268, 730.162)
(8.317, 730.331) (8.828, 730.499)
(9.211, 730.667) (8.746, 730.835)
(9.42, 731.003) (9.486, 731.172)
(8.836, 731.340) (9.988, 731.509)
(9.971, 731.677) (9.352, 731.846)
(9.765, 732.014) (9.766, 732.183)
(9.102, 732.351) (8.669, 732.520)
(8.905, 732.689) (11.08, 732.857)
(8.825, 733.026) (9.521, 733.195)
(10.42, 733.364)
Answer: 1.23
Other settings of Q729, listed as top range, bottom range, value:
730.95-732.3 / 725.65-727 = 1.30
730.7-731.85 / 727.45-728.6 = 1.17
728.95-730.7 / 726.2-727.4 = 1.14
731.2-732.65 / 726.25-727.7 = 1.26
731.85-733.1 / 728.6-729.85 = 1.12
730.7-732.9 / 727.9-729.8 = 1.13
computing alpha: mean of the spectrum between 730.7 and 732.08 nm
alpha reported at 9.43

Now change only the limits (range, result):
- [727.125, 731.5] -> 8.4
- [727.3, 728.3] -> 7.85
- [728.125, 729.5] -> 8.32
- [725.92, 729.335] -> 7.85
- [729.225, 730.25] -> 8.3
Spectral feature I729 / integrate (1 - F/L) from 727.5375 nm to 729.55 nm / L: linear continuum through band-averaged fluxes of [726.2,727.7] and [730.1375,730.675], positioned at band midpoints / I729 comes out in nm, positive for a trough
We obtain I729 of -0.05 nm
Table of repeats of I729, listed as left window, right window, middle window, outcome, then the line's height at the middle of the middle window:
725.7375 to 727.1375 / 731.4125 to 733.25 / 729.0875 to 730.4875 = 0.04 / 8.61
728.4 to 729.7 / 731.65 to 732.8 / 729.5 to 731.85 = -0.03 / 8.88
